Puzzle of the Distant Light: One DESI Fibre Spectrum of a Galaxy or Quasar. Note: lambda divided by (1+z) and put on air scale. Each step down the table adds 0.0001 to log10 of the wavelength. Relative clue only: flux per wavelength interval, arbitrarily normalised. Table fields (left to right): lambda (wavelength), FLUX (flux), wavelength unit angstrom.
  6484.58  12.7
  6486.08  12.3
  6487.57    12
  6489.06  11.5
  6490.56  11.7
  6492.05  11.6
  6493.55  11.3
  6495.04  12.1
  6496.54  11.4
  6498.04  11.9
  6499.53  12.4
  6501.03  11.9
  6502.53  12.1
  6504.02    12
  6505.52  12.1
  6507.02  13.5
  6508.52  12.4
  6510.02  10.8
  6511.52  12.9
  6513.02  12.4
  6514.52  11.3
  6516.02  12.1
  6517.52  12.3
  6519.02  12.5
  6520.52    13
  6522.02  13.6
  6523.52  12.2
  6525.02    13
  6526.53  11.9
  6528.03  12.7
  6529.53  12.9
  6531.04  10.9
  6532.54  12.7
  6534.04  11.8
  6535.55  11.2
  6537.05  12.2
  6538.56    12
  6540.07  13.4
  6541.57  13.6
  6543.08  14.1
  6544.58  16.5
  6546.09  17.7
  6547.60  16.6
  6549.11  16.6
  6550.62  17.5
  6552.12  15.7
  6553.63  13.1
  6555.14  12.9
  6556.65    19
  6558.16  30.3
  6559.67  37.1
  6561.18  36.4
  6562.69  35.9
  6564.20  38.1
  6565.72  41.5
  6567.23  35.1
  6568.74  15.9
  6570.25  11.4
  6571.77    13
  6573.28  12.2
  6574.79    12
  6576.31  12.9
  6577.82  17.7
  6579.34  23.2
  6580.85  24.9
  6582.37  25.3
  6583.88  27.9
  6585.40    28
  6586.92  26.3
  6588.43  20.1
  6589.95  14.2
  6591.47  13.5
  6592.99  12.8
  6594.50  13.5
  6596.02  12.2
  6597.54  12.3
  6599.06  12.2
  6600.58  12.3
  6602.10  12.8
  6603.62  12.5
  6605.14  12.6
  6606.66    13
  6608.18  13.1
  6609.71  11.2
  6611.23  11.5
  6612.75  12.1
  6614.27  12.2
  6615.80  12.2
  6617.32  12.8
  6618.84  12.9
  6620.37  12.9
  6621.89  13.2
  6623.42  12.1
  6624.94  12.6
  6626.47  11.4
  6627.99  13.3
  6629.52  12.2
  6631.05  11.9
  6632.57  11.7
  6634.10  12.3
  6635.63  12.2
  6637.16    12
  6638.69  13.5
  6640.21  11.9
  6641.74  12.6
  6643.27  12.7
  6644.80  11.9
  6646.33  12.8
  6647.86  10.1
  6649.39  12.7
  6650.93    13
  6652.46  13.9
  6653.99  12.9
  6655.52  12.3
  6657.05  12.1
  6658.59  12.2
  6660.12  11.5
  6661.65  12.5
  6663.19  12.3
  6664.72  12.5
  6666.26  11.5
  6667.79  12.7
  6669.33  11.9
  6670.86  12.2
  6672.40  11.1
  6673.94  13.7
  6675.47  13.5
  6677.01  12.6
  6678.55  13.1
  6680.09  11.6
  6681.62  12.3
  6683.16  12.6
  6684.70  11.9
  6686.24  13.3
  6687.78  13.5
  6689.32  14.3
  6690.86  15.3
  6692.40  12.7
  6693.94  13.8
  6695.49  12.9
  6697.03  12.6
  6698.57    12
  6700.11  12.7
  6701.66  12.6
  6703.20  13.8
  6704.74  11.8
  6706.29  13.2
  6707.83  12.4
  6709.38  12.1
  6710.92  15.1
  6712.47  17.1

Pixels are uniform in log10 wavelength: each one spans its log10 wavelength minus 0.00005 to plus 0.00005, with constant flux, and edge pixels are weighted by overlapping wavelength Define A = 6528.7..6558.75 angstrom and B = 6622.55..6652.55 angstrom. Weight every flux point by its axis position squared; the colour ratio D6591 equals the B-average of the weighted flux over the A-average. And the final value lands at 0.85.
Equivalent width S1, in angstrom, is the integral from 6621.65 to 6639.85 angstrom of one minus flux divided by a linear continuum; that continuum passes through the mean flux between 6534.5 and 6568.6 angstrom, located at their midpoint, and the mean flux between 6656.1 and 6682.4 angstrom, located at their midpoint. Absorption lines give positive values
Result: 3.53 angstrom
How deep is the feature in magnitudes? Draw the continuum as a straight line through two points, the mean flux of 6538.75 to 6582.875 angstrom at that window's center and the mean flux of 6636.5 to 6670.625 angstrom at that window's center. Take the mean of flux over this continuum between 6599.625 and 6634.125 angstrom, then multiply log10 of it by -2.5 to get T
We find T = 0.26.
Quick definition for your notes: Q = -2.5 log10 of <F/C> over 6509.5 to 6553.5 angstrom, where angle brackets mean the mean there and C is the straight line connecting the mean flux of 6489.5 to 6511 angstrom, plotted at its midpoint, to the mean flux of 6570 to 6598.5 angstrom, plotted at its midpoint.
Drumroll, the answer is 0.060 mag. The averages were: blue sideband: 11.9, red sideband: 17.6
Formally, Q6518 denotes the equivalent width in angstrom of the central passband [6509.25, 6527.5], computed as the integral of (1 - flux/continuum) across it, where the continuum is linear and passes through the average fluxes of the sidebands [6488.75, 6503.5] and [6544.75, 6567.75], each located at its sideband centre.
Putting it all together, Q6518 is 4.8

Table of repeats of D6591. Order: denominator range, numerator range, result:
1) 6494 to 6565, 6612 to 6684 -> 0.82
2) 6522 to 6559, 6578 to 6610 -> 1.17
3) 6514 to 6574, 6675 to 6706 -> 0.77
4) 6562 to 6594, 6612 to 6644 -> 0.58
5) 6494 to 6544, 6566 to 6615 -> 1.36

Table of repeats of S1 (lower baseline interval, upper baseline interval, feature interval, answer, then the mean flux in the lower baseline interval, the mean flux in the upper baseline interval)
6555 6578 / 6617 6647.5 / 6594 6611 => 5.1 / 24.3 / 12.4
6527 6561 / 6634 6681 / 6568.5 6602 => -4.7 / 16.3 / 12.4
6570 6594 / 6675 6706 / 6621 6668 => 9.1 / 18.6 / 12.9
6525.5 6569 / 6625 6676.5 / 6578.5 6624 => 1.2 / 19.5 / 12.3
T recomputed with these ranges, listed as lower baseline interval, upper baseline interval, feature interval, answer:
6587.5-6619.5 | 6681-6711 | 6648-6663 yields 0.05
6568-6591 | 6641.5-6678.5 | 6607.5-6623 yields 0.28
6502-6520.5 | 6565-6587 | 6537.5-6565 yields -0.14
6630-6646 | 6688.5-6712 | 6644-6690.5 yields 0.02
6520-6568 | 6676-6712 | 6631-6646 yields 0.23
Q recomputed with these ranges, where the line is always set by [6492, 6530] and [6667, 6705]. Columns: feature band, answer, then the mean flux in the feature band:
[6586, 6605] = -0.17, 14.6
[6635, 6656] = 0.02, 12.5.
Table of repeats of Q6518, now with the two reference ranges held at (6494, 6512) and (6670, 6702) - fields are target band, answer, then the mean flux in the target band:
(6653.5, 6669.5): 0.69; 12.2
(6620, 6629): 0.04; 12.6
